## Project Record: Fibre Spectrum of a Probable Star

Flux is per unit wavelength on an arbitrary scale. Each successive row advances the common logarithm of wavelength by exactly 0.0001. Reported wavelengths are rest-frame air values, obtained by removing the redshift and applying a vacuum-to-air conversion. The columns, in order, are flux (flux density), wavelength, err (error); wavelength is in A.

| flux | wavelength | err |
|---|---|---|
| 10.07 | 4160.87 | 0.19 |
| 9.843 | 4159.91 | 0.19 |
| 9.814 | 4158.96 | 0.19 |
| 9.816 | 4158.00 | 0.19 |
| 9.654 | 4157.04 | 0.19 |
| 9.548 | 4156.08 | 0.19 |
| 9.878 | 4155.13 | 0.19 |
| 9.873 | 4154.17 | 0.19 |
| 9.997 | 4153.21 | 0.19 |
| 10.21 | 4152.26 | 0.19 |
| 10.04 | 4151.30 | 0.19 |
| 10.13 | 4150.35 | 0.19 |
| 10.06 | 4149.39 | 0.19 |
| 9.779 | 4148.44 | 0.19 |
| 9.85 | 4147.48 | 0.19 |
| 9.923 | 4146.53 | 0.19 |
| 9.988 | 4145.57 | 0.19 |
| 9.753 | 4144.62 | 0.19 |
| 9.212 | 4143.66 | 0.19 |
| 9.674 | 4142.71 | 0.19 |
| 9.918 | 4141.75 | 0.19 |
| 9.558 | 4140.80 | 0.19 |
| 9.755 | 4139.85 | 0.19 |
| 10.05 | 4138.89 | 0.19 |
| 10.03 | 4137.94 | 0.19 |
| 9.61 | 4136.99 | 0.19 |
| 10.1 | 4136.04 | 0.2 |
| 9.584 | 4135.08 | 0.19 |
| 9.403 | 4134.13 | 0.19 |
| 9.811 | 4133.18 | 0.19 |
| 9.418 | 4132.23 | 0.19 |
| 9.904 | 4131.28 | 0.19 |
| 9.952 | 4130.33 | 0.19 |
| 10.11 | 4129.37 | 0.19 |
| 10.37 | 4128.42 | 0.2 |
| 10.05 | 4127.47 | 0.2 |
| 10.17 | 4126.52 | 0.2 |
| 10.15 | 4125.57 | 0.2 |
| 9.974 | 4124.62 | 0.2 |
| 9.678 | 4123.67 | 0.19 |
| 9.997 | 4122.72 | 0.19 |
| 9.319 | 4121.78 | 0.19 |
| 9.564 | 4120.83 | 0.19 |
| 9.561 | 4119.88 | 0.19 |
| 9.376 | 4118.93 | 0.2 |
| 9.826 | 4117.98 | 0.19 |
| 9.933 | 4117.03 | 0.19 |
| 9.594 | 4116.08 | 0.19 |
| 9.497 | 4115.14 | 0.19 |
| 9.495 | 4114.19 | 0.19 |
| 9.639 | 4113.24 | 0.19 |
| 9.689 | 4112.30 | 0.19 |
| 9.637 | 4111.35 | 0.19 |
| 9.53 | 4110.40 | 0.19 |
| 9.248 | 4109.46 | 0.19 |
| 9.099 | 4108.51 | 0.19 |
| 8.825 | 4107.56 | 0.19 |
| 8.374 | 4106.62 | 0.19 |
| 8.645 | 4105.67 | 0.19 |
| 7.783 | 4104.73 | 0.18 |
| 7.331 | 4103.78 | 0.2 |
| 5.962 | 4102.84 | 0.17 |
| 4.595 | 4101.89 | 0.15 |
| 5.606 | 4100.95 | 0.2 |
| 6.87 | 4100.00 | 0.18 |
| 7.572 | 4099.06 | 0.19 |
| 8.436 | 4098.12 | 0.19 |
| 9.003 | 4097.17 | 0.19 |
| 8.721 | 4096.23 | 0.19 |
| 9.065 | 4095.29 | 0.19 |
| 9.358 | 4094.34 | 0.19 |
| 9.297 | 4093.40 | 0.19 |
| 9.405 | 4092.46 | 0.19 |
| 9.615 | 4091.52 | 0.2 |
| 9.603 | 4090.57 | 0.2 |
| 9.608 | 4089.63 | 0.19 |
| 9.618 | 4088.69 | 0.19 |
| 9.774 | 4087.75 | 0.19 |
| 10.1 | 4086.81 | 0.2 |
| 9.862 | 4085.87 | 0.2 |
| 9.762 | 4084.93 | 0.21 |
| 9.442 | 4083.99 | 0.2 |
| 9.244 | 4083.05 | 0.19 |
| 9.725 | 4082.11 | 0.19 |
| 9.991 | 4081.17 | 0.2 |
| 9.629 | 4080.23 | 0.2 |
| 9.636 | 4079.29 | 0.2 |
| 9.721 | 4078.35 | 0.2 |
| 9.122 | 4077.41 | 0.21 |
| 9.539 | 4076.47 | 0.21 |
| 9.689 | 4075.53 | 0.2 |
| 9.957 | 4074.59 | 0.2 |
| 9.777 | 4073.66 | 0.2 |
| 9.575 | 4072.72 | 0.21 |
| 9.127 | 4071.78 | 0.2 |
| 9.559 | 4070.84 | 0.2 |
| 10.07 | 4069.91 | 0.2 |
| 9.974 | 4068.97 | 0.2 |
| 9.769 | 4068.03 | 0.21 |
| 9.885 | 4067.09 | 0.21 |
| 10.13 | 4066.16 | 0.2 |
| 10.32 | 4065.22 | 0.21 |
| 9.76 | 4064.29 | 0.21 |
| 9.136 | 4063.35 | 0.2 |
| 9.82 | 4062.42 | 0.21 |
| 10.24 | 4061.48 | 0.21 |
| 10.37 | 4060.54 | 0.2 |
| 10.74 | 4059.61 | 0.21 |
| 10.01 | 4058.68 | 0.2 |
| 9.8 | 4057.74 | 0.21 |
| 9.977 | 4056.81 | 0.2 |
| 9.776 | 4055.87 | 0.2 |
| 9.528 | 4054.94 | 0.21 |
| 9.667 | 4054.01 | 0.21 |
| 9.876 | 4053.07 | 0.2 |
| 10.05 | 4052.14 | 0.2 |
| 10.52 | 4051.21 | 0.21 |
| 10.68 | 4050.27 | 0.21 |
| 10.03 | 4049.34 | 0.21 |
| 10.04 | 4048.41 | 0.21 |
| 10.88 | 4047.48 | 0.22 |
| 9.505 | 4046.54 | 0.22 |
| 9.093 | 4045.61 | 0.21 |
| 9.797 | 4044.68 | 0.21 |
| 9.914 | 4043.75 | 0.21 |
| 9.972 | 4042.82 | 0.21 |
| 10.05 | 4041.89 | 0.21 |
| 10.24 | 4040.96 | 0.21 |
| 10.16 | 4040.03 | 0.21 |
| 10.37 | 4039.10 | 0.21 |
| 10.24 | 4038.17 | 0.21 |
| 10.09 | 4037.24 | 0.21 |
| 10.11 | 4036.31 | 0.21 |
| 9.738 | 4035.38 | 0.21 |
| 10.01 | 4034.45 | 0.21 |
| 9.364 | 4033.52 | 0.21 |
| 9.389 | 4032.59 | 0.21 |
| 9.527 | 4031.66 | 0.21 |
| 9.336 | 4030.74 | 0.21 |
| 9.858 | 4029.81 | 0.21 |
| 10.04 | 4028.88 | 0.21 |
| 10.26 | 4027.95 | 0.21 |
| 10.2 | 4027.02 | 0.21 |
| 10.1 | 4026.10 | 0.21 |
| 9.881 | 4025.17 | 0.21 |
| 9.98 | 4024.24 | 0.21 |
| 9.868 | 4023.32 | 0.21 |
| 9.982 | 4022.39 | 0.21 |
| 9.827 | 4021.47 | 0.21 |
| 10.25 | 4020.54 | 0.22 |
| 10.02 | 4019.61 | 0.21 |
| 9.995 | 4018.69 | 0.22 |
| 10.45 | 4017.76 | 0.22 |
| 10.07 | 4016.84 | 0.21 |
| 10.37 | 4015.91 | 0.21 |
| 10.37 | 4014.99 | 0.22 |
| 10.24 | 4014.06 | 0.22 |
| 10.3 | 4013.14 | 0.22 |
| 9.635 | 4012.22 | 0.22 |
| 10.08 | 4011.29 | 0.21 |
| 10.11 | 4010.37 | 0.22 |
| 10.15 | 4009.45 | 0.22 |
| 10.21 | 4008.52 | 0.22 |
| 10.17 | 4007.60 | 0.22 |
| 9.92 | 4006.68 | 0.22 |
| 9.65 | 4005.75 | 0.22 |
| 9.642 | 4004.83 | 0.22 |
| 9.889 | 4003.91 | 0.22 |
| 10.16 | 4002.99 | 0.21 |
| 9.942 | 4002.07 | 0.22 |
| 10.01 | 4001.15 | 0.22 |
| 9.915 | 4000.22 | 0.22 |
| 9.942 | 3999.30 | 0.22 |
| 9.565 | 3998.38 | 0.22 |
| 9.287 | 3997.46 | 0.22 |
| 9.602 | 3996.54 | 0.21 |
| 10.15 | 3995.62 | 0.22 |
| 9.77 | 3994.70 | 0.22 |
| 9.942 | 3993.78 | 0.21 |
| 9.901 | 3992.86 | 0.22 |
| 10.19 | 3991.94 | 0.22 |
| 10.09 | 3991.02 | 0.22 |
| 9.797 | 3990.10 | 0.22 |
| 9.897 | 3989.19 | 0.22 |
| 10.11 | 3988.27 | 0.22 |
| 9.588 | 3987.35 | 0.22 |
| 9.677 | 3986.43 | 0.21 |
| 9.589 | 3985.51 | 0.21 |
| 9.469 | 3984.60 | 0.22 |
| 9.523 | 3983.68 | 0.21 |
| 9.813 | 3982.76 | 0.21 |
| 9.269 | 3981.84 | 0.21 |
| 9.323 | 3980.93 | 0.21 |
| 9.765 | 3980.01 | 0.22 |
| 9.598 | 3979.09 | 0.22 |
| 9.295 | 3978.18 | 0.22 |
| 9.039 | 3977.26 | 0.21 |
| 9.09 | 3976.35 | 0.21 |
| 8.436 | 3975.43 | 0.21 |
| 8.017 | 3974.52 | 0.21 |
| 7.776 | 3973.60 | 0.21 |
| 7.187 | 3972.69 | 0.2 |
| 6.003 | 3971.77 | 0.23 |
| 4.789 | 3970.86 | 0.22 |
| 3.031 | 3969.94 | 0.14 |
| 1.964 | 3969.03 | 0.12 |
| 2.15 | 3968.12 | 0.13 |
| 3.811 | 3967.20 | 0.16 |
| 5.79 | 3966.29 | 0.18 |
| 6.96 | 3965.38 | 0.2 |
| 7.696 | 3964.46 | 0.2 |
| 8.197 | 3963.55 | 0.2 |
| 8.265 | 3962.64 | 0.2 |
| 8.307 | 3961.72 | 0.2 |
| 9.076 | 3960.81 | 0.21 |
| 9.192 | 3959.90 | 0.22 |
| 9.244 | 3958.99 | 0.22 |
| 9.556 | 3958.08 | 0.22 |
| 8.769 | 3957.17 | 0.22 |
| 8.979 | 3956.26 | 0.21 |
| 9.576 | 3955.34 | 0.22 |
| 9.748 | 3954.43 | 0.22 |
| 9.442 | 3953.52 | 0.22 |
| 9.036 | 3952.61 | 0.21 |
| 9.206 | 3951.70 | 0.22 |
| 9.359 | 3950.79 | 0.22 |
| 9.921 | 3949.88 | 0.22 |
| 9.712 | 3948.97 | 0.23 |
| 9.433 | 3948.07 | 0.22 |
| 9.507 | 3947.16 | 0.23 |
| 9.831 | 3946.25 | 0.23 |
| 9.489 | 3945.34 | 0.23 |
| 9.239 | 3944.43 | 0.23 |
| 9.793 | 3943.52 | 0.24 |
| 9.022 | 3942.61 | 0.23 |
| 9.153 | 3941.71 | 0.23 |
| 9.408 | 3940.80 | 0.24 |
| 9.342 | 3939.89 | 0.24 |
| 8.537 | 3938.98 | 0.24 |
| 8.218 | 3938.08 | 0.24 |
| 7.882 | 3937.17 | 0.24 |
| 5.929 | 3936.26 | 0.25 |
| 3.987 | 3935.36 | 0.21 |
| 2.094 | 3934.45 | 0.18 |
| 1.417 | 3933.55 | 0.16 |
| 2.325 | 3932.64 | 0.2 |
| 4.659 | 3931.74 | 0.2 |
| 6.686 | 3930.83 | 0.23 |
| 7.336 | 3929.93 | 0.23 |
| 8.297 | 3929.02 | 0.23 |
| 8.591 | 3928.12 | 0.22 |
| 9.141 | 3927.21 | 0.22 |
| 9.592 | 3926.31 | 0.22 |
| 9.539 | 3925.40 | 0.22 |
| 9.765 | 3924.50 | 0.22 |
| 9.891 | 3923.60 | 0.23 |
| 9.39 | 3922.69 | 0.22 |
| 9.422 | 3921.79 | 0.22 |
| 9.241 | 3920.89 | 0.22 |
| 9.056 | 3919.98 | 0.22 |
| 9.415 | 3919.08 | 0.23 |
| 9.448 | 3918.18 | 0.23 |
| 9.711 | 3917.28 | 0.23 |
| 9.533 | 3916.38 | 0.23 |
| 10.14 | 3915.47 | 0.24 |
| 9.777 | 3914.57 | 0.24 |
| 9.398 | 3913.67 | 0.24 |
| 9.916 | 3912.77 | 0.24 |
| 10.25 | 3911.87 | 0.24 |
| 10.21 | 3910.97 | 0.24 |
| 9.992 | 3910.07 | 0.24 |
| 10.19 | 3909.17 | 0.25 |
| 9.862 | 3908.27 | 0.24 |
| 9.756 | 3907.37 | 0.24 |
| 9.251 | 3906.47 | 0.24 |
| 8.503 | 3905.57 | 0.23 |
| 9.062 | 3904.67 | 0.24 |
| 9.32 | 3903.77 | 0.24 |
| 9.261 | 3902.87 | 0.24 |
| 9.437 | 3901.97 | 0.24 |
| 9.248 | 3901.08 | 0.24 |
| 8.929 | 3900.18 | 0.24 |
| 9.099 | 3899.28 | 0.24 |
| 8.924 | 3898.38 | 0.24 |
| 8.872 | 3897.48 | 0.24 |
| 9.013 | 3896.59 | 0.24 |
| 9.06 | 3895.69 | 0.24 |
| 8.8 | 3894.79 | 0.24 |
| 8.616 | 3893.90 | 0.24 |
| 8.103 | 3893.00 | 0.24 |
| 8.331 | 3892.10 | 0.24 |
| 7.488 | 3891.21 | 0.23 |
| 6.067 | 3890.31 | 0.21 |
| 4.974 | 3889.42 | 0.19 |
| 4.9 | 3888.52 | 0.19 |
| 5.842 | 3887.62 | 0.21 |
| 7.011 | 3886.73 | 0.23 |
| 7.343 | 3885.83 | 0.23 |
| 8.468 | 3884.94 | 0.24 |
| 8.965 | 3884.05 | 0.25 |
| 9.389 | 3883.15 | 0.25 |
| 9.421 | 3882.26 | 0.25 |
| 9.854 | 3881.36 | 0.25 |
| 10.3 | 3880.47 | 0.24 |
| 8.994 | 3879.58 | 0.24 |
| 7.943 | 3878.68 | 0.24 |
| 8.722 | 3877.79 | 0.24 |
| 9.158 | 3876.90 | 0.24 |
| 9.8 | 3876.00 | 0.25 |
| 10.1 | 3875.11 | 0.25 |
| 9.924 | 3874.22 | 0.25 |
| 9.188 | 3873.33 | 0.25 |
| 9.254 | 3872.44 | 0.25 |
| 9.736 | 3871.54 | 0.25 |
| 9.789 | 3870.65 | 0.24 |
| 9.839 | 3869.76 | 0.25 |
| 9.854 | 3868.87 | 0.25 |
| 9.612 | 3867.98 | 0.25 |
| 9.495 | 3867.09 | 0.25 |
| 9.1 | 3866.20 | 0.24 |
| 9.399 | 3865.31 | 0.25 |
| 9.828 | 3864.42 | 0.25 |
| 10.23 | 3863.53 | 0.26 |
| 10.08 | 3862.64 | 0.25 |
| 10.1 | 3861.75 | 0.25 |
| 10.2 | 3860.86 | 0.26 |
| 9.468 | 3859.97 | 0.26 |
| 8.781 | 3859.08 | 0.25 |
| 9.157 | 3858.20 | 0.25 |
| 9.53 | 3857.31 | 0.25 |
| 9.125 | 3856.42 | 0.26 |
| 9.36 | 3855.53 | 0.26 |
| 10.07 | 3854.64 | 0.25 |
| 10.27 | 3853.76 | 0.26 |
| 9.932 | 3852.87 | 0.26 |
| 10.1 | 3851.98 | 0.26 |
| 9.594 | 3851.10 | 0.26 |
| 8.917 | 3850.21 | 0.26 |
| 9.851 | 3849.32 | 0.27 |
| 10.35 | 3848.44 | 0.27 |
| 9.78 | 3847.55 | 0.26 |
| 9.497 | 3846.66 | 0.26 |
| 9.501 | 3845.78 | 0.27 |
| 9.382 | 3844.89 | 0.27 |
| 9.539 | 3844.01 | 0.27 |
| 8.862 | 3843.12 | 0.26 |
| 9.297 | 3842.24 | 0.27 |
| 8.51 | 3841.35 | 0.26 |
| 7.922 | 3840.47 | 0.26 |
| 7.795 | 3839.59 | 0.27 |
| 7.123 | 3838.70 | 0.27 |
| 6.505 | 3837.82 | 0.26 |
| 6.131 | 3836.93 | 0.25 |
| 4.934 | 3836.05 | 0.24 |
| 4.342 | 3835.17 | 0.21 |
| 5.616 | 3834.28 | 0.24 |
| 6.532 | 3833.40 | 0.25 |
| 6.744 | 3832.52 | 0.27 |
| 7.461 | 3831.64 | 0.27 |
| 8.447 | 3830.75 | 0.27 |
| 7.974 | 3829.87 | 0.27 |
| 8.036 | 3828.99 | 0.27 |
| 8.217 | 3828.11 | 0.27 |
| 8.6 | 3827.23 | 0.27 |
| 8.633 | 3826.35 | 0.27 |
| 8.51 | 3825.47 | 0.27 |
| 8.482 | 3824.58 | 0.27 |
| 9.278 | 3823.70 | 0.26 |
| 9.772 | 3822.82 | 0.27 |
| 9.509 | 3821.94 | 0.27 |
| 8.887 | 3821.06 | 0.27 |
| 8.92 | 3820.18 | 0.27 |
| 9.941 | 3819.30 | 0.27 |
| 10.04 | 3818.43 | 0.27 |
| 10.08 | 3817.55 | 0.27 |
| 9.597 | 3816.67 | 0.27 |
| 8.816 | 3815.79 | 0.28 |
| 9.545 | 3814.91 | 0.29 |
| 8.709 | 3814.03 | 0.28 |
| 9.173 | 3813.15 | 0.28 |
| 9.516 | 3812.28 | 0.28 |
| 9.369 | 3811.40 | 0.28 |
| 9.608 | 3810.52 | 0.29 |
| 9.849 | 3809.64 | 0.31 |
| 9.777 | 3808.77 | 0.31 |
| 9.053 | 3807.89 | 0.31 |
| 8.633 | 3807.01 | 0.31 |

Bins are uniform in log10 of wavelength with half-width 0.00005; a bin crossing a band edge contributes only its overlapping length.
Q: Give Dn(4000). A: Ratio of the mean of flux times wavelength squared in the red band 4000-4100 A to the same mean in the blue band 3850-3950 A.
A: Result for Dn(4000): 1.20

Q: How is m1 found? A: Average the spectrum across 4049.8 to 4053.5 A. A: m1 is 10.3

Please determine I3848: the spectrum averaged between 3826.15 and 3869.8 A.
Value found 8.75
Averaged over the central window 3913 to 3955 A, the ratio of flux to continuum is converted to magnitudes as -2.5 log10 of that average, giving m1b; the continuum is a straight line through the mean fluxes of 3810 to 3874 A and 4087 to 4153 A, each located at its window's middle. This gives 0.074 mag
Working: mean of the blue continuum 8.94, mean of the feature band 8.47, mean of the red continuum 9.32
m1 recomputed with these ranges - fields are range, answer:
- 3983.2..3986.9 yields 9.56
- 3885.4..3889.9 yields 6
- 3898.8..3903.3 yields 9.19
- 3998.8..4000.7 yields 9.88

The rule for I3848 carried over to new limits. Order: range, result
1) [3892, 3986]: 8.44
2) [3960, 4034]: 9.1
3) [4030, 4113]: 9.45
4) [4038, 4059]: 10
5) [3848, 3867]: 9.69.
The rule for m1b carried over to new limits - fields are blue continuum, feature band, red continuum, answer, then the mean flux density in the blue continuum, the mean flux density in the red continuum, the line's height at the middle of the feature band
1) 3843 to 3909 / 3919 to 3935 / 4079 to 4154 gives 0.219 mag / 9.1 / 9.37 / 9.15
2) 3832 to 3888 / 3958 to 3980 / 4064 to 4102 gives 0.253 mag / 8.89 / 9.3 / 9.09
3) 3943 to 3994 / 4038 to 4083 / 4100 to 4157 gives -0.098 mag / 8.56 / 9.4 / 9.04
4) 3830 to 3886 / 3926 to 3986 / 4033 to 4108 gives 0.161 mag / 8.93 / 9.45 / 9.17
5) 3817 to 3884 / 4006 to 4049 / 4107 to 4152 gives -0.060 mag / 8.97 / 9.74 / 9.46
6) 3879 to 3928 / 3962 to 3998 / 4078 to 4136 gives 0.099 mag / 8.95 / 9.22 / 9.05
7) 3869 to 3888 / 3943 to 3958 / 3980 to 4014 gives 0.010 mag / 9.03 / 9.85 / 9.52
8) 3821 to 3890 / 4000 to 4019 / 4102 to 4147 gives -0.104 mag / 8.73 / 9.45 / 9.14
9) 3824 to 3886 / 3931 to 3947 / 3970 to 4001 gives 0.260 mag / 8.88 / 9.12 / 9.04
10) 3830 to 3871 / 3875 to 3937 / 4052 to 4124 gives 0.067 mag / 8.82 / 9.32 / 8.94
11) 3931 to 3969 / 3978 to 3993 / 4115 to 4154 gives -0.188 mag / 7.76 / 9.83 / 8.16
